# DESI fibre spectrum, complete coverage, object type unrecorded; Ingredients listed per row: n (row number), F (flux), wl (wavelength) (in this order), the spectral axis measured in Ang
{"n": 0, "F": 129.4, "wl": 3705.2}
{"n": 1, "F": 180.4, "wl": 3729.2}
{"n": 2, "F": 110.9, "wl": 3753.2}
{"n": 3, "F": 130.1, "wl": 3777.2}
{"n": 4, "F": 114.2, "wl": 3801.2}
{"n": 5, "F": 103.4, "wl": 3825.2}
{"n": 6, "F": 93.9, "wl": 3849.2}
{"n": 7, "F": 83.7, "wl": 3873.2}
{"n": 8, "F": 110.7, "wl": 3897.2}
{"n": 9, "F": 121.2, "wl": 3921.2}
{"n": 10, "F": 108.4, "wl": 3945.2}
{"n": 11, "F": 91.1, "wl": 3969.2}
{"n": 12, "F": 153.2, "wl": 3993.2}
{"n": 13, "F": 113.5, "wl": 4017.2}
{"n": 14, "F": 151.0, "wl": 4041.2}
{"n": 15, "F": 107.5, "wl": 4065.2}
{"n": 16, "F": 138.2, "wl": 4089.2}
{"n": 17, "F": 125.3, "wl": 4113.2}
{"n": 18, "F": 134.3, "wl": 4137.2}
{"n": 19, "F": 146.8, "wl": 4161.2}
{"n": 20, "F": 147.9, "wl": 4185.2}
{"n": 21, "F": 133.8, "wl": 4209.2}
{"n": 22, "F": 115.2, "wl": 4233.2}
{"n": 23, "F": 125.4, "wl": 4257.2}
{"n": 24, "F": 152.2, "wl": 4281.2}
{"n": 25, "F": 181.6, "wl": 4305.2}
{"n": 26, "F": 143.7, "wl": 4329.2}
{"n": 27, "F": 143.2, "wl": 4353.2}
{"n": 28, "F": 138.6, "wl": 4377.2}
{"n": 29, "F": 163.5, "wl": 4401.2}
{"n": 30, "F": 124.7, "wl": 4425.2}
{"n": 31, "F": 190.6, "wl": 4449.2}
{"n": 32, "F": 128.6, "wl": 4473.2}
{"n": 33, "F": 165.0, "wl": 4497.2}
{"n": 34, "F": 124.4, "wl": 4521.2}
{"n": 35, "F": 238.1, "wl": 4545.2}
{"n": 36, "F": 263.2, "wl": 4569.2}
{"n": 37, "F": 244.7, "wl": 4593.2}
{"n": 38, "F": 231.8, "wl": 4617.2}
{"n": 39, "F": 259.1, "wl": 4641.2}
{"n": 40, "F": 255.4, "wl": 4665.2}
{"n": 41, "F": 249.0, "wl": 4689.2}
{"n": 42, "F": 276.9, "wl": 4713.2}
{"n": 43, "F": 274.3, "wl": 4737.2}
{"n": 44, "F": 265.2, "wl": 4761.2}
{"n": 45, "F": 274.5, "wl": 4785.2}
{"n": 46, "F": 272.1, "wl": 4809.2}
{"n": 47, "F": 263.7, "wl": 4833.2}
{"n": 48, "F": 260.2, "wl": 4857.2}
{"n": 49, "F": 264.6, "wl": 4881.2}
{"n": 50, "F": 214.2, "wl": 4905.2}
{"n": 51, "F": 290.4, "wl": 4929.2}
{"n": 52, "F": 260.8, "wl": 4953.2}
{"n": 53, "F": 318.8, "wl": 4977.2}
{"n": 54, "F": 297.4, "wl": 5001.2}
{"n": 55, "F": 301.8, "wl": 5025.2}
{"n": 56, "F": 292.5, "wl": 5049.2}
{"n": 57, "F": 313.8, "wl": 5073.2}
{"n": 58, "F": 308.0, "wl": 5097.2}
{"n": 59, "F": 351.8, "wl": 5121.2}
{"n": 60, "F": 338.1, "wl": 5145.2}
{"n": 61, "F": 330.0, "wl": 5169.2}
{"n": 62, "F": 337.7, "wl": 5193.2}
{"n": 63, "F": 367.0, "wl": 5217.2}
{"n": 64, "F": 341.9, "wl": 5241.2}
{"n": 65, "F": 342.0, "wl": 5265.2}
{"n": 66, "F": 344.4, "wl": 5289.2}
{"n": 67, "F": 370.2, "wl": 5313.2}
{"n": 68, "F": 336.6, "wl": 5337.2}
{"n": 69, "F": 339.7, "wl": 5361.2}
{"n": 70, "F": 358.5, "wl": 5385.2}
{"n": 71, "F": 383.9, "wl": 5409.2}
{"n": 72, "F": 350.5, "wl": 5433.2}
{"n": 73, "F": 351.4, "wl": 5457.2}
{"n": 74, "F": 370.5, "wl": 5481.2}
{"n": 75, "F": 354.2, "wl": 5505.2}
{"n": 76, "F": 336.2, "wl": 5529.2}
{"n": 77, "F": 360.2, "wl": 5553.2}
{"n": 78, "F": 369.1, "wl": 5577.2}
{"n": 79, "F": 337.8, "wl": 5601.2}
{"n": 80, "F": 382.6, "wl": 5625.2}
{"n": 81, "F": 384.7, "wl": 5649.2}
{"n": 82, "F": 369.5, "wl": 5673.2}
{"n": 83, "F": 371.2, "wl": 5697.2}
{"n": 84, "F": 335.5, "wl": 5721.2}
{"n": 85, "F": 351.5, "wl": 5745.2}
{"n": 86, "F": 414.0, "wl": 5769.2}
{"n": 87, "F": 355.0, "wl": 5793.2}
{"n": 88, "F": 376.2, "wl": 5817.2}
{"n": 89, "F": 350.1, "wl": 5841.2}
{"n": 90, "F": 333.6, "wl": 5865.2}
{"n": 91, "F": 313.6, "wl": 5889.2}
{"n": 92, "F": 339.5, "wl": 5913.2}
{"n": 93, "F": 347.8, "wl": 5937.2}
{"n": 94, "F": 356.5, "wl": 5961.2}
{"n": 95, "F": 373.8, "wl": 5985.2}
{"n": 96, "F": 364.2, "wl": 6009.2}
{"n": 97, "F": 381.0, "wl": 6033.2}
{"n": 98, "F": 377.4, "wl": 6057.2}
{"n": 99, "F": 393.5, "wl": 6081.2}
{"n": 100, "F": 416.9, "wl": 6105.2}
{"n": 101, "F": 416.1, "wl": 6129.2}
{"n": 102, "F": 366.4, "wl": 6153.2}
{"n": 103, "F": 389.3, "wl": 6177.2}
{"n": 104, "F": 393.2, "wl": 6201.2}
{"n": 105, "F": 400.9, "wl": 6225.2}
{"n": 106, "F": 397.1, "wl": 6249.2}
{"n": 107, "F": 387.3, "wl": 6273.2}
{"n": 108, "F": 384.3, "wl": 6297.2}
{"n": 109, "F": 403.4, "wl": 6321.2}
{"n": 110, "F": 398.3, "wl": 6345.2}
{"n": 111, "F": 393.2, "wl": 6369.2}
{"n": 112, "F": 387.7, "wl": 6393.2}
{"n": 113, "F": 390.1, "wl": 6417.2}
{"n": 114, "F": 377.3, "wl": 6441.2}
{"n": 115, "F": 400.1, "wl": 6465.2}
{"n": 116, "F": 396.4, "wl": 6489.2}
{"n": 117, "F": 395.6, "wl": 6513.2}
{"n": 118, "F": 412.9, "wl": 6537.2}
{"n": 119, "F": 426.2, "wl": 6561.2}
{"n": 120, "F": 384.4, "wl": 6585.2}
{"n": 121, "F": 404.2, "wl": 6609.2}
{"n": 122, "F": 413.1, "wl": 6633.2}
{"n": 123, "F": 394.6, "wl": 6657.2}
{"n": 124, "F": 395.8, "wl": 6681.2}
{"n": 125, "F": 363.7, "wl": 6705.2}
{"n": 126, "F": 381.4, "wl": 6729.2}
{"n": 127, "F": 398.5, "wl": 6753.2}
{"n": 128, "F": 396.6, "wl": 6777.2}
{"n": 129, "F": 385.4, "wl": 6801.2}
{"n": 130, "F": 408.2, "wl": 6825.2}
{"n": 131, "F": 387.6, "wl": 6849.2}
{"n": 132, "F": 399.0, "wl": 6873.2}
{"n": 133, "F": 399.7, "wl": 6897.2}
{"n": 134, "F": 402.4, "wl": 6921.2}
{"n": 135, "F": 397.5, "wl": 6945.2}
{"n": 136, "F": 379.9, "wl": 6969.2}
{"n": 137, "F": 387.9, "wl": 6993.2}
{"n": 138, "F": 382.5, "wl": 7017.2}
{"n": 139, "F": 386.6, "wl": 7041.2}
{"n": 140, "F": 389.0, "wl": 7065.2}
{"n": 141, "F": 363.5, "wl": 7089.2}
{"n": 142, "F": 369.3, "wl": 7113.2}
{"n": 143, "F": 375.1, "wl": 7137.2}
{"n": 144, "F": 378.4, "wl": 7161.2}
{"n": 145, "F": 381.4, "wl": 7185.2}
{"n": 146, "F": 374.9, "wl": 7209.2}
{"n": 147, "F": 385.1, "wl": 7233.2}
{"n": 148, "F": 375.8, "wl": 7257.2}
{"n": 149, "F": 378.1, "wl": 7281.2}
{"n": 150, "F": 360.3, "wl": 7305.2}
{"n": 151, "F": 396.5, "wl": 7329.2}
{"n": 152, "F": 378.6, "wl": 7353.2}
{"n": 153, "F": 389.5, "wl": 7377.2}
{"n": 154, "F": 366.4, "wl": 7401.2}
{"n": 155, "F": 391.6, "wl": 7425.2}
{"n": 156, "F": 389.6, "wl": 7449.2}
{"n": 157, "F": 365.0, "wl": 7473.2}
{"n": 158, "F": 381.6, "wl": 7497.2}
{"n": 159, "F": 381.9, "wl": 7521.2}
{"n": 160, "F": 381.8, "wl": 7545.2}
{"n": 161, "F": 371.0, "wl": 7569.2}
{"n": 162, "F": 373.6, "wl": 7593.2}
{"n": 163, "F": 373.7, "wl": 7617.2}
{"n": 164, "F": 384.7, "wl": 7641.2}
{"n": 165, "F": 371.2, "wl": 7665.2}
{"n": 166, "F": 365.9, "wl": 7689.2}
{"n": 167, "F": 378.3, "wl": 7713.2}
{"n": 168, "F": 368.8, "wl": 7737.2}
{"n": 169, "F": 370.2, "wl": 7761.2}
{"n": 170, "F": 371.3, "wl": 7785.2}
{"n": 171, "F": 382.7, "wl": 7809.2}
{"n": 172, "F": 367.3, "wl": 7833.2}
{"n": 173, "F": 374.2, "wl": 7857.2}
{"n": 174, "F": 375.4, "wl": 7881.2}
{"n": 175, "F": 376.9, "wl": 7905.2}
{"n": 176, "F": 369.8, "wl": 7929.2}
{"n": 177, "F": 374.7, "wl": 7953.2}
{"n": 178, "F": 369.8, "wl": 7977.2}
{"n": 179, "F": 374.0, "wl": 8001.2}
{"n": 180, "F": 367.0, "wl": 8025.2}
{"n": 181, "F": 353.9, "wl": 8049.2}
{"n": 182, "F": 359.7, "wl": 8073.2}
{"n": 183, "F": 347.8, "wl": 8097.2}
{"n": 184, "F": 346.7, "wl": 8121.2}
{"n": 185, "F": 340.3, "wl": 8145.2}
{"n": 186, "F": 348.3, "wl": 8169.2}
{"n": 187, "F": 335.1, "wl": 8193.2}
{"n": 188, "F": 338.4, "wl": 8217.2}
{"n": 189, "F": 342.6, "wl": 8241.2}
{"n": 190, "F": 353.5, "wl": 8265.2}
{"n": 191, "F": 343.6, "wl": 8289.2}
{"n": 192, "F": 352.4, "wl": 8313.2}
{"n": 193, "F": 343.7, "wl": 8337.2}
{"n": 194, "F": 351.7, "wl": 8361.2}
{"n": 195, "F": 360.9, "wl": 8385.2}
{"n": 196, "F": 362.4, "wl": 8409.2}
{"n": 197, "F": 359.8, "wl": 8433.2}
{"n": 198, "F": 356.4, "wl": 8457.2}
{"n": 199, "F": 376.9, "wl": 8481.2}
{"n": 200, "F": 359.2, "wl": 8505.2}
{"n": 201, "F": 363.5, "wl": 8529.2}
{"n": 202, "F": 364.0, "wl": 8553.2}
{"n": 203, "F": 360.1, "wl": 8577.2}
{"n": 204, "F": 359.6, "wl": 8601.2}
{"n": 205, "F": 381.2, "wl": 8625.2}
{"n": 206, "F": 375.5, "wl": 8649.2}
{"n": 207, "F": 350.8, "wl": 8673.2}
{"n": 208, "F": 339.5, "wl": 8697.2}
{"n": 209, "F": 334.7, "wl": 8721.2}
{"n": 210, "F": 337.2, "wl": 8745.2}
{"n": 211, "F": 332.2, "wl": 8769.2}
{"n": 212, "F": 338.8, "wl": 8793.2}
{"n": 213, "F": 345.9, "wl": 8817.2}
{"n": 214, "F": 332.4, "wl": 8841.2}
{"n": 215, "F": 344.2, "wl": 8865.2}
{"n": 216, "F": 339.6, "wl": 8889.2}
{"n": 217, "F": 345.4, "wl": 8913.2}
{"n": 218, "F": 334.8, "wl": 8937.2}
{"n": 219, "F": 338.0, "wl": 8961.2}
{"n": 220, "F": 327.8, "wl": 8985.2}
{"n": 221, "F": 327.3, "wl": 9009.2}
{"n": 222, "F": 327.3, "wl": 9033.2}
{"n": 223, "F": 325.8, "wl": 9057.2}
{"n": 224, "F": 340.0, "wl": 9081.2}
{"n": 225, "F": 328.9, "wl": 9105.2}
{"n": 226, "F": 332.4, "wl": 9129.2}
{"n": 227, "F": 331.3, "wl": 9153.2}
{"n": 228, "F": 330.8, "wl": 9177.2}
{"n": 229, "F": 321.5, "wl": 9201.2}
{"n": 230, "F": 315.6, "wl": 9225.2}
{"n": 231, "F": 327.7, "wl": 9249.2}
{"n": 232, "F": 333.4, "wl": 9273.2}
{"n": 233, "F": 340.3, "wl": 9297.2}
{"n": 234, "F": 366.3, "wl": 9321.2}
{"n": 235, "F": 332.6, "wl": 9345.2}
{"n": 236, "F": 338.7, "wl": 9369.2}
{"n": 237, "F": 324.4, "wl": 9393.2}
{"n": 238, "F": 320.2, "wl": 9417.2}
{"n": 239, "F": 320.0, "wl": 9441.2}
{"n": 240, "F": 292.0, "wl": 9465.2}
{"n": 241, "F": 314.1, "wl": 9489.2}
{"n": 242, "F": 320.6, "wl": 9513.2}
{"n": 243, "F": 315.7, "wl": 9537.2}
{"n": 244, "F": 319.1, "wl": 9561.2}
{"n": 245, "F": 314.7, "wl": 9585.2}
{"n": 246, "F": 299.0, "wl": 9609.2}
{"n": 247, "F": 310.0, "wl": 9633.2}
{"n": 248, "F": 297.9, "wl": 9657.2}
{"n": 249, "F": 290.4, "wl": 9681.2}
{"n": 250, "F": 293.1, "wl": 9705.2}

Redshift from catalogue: 0.139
